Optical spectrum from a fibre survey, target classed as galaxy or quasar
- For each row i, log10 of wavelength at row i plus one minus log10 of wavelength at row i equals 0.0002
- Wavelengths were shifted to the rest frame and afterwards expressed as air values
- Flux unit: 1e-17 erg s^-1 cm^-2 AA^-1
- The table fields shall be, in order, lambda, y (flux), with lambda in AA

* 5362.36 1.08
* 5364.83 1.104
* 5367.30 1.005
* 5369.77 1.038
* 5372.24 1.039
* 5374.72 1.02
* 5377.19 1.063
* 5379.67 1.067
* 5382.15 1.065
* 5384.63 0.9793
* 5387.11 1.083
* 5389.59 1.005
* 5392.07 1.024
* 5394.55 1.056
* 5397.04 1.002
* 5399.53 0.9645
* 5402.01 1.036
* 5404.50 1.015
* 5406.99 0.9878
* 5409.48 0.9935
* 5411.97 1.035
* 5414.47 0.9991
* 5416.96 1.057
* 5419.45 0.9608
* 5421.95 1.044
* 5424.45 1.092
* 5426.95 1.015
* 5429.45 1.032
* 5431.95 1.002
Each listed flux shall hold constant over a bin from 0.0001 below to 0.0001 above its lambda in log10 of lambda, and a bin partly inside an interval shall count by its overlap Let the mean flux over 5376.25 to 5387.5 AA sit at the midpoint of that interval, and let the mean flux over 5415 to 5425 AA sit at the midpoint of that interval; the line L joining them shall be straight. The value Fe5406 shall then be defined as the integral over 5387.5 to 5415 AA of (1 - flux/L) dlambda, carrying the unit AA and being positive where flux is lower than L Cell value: 0.71 AA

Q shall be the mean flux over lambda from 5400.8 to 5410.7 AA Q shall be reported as 1.01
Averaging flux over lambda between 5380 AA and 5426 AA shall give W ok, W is 1.02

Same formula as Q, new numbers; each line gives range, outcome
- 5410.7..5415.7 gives 1.02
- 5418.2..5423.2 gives 1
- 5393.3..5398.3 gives 1.03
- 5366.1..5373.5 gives 1.03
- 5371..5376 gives 1.03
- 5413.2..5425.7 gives 1.03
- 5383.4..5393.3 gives 1.02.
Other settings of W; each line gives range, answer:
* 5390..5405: 1.02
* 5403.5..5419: 1.01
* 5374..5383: 1.06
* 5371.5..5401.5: 1.03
